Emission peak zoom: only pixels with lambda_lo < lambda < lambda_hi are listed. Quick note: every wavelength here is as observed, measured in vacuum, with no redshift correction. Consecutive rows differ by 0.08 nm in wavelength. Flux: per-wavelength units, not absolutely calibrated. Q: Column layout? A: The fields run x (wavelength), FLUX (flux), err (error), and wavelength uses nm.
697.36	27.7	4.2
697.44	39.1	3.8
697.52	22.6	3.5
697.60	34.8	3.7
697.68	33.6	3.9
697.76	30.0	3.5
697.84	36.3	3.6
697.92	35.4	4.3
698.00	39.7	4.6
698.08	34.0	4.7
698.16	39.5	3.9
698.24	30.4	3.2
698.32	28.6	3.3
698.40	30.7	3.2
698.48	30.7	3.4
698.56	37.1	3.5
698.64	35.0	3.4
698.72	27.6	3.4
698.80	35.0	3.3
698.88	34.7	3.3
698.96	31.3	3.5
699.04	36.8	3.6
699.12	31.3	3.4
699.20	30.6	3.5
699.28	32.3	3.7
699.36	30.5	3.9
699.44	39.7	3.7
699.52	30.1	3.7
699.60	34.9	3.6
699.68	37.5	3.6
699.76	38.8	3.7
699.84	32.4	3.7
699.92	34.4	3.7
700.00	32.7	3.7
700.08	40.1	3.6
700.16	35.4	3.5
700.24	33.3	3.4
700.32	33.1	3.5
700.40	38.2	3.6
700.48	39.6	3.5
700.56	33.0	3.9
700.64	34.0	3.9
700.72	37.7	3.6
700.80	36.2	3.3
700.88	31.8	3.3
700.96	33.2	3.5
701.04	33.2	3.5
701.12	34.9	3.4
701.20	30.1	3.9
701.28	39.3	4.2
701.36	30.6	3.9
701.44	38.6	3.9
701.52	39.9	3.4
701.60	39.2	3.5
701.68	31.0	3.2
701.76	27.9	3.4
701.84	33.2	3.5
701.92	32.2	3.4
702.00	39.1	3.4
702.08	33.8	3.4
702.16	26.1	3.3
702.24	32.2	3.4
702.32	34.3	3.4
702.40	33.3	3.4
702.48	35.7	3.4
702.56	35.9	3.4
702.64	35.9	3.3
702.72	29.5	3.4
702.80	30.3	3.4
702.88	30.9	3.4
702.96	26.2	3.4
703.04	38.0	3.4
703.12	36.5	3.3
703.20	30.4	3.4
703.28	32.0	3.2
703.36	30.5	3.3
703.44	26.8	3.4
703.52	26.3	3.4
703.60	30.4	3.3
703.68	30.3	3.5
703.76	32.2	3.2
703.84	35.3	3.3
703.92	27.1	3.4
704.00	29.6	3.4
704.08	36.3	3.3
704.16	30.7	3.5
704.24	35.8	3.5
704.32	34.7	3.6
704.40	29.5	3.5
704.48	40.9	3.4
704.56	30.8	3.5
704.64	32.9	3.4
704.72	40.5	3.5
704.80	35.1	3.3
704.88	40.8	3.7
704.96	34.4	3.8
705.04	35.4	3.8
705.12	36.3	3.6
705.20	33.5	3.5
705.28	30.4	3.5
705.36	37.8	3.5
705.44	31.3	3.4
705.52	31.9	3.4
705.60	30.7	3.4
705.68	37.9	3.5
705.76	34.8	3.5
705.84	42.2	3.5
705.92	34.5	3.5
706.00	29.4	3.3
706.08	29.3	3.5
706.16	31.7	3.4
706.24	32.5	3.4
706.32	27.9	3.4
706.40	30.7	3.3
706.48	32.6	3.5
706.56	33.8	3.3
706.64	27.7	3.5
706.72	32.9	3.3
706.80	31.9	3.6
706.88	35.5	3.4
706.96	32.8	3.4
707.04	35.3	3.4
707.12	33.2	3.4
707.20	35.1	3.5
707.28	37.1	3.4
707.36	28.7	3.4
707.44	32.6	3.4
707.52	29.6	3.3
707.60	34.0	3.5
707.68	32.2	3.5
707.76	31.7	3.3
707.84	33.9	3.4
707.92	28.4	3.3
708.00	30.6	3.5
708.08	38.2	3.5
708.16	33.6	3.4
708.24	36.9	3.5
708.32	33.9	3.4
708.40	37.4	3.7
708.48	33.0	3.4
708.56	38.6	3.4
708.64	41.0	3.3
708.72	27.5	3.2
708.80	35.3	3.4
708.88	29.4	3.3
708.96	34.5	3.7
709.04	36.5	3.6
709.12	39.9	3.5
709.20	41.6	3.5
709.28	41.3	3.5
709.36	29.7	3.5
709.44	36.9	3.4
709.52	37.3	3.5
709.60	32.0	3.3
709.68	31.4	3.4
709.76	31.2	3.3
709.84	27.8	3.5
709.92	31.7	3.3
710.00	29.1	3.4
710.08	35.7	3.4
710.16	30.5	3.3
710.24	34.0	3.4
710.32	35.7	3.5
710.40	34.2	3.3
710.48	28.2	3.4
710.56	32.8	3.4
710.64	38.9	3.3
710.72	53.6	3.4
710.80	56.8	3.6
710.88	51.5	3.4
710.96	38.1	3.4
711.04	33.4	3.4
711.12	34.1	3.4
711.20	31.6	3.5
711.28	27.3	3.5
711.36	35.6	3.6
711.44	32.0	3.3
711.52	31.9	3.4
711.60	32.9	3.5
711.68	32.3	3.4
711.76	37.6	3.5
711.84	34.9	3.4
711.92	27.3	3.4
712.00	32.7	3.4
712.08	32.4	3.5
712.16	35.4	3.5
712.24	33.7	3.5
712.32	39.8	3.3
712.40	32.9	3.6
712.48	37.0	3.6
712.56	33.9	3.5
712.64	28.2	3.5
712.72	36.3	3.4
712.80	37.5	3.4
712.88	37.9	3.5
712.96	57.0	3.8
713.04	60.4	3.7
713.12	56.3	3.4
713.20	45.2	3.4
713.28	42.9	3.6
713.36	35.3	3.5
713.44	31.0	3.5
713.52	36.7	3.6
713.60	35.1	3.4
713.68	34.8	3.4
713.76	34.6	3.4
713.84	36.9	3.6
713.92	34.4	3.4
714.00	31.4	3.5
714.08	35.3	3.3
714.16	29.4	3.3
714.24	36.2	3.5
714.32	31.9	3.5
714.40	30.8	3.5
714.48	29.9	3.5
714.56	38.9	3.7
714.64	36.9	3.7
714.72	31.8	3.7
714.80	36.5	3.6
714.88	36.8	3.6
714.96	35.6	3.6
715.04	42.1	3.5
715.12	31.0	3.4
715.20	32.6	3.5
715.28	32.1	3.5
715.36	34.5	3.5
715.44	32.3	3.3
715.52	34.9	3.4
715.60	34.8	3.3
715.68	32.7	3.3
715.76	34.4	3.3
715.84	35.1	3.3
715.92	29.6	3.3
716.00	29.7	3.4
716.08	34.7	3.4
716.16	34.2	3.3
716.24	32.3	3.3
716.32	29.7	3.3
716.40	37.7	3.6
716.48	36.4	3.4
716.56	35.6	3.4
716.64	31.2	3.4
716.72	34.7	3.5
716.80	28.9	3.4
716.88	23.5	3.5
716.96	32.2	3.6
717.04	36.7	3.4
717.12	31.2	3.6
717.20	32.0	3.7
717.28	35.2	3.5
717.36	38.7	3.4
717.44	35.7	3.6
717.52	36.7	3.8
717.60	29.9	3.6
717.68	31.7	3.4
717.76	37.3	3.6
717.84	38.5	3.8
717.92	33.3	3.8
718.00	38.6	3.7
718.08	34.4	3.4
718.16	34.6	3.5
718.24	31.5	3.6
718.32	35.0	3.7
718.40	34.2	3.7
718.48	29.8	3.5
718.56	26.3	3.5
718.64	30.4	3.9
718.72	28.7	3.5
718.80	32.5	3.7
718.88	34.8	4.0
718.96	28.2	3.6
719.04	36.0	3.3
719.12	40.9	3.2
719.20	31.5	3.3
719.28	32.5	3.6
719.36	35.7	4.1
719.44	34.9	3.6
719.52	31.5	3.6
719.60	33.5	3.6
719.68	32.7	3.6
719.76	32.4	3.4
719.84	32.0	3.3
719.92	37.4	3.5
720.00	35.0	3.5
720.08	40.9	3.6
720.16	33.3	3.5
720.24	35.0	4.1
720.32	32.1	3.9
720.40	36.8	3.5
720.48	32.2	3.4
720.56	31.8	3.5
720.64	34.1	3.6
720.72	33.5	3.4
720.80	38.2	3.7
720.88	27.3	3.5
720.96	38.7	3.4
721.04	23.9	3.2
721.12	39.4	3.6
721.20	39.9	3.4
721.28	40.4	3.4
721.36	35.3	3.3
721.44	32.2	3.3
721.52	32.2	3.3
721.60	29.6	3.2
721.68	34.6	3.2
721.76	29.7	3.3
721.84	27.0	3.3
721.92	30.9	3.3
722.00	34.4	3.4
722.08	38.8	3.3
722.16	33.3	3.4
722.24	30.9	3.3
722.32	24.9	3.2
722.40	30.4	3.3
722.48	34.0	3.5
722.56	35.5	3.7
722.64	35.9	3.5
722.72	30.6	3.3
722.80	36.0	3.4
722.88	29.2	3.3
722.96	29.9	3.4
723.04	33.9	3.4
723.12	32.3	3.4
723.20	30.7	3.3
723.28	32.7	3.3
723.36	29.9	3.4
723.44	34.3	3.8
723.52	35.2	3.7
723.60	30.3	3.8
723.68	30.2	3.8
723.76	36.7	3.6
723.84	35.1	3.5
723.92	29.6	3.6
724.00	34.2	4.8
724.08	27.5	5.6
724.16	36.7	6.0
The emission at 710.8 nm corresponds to H-alpha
